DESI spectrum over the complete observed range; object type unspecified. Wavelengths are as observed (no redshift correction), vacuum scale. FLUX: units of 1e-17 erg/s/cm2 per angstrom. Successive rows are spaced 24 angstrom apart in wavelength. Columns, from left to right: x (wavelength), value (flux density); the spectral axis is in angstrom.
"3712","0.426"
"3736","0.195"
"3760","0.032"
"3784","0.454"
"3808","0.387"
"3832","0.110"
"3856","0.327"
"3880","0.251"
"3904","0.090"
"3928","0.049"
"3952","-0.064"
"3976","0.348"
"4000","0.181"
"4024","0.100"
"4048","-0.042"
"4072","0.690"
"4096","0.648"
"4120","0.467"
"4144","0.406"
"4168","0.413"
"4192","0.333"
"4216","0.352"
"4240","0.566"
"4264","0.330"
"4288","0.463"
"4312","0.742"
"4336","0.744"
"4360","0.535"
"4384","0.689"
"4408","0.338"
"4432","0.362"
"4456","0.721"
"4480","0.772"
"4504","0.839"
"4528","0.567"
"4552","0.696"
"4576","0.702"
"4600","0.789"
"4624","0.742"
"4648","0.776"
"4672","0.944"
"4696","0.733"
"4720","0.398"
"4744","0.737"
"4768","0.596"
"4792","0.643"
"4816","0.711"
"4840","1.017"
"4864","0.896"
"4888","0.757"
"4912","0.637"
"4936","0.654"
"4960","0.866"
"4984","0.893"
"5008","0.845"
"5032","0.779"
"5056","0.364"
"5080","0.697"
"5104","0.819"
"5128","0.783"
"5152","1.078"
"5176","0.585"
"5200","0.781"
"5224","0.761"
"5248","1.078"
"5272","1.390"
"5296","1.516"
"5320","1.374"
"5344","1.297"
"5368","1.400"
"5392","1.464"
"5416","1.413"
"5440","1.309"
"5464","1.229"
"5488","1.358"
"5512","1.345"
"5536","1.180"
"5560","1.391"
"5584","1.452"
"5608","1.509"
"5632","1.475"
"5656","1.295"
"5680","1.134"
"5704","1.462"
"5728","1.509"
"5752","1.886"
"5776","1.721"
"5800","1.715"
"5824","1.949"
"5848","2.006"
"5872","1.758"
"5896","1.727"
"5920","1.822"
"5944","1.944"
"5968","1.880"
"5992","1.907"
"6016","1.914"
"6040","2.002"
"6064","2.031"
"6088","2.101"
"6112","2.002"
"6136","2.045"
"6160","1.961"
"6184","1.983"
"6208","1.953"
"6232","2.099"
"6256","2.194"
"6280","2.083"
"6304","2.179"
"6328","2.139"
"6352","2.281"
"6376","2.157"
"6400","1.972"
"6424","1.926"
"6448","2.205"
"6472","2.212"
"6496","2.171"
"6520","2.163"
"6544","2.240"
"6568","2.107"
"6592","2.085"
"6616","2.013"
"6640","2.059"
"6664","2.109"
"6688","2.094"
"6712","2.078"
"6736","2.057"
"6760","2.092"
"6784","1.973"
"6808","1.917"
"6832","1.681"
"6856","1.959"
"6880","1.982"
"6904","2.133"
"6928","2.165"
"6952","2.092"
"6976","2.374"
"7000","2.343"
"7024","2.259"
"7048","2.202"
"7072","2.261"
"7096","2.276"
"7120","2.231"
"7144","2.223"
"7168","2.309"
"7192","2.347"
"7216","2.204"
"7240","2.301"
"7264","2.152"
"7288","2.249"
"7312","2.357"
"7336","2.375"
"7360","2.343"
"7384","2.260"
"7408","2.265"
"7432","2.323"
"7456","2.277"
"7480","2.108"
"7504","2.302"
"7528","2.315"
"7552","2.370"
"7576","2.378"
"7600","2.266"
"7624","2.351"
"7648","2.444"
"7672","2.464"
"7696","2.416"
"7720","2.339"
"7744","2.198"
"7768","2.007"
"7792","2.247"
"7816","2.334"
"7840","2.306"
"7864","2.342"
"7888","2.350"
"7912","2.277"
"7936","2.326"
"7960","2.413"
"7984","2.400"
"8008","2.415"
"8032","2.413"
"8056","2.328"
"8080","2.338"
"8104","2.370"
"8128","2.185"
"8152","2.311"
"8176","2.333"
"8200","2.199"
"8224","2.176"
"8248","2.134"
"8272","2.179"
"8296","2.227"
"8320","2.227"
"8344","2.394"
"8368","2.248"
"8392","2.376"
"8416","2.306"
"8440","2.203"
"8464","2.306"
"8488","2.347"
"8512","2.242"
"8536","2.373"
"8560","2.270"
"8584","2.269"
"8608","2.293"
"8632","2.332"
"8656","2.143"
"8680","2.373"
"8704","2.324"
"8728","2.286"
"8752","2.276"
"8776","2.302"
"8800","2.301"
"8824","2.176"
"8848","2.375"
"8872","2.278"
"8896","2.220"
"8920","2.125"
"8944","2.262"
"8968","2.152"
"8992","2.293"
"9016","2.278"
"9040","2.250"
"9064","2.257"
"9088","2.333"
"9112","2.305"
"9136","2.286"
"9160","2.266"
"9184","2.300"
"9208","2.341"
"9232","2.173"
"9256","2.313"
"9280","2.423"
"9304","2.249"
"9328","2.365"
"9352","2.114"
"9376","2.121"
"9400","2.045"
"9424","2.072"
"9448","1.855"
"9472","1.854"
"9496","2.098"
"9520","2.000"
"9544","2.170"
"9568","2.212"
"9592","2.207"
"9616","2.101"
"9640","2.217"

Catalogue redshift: 0.318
